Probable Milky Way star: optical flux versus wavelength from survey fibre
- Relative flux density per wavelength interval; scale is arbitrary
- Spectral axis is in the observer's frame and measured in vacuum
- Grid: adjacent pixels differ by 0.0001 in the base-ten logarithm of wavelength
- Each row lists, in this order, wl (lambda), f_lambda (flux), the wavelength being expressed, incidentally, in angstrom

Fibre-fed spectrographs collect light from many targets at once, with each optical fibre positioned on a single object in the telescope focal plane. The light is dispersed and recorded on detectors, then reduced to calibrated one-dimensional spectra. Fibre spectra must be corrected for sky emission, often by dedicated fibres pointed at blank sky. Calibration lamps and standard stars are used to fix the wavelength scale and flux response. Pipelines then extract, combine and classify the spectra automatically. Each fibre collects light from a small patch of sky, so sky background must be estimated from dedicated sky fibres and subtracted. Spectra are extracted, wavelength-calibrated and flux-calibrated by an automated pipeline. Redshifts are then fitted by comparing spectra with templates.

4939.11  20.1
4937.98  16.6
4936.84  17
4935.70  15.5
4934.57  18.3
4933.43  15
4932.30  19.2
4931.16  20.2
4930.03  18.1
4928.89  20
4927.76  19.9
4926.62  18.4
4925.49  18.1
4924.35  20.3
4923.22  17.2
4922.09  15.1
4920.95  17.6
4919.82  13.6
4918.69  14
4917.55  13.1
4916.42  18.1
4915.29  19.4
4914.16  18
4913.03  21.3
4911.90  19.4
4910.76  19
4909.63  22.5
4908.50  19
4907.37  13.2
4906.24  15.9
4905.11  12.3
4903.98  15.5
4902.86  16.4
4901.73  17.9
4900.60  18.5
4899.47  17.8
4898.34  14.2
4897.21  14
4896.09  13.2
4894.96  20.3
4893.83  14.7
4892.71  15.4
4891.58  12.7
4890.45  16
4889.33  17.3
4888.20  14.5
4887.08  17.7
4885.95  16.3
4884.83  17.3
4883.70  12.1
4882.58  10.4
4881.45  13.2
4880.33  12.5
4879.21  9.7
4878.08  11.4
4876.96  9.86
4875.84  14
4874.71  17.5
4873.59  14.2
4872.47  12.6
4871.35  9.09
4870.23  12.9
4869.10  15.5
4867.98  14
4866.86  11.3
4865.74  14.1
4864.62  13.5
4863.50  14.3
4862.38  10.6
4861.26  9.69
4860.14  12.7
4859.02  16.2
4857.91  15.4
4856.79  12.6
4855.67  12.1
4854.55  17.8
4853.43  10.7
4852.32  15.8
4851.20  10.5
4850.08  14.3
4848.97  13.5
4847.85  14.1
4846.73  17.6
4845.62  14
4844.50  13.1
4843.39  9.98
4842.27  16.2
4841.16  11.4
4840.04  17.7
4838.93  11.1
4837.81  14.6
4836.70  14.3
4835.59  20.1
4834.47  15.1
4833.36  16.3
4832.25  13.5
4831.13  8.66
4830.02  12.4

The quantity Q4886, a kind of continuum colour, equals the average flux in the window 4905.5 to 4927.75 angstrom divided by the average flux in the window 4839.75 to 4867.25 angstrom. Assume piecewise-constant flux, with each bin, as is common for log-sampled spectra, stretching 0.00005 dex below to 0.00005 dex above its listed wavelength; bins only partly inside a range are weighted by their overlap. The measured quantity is 1.3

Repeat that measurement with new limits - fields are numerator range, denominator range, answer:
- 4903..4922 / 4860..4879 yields 1.33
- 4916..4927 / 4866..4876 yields 1.23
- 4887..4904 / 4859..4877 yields 1.22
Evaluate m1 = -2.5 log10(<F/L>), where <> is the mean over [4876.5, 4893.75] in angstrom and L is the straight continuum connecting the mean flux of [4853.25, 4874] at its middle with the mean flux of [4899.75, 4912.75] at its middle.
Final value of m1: 0.11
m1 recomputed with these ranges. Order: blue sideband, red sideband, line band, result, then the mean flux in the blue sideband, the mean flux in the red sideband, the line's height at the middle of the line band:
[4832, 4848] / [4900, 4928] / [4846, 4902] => 0.13 mag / 14.6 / 17.3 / 15.9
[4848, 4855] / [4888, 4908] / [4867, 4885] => 0.15 mag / 13.7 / 15.6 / 14.7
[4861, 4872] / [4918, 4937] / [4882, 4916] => -0.08 mag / 12.6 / 17.5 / 15.2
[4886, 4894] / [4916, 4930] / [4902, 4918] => -0.06 mag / 15.6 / 17.1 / 16.5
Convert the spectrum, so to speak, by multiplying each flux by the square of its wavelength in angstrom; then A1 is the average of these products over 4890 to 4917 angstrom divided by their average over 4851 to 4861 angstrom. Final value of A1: 1.25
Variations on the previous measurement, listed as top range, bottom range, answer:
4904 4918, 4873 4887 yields 1.33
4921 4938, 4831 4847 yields 1.30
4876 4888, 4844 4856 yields 0.95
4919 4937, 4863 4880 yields 1.40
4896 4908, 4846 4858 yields 1.13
